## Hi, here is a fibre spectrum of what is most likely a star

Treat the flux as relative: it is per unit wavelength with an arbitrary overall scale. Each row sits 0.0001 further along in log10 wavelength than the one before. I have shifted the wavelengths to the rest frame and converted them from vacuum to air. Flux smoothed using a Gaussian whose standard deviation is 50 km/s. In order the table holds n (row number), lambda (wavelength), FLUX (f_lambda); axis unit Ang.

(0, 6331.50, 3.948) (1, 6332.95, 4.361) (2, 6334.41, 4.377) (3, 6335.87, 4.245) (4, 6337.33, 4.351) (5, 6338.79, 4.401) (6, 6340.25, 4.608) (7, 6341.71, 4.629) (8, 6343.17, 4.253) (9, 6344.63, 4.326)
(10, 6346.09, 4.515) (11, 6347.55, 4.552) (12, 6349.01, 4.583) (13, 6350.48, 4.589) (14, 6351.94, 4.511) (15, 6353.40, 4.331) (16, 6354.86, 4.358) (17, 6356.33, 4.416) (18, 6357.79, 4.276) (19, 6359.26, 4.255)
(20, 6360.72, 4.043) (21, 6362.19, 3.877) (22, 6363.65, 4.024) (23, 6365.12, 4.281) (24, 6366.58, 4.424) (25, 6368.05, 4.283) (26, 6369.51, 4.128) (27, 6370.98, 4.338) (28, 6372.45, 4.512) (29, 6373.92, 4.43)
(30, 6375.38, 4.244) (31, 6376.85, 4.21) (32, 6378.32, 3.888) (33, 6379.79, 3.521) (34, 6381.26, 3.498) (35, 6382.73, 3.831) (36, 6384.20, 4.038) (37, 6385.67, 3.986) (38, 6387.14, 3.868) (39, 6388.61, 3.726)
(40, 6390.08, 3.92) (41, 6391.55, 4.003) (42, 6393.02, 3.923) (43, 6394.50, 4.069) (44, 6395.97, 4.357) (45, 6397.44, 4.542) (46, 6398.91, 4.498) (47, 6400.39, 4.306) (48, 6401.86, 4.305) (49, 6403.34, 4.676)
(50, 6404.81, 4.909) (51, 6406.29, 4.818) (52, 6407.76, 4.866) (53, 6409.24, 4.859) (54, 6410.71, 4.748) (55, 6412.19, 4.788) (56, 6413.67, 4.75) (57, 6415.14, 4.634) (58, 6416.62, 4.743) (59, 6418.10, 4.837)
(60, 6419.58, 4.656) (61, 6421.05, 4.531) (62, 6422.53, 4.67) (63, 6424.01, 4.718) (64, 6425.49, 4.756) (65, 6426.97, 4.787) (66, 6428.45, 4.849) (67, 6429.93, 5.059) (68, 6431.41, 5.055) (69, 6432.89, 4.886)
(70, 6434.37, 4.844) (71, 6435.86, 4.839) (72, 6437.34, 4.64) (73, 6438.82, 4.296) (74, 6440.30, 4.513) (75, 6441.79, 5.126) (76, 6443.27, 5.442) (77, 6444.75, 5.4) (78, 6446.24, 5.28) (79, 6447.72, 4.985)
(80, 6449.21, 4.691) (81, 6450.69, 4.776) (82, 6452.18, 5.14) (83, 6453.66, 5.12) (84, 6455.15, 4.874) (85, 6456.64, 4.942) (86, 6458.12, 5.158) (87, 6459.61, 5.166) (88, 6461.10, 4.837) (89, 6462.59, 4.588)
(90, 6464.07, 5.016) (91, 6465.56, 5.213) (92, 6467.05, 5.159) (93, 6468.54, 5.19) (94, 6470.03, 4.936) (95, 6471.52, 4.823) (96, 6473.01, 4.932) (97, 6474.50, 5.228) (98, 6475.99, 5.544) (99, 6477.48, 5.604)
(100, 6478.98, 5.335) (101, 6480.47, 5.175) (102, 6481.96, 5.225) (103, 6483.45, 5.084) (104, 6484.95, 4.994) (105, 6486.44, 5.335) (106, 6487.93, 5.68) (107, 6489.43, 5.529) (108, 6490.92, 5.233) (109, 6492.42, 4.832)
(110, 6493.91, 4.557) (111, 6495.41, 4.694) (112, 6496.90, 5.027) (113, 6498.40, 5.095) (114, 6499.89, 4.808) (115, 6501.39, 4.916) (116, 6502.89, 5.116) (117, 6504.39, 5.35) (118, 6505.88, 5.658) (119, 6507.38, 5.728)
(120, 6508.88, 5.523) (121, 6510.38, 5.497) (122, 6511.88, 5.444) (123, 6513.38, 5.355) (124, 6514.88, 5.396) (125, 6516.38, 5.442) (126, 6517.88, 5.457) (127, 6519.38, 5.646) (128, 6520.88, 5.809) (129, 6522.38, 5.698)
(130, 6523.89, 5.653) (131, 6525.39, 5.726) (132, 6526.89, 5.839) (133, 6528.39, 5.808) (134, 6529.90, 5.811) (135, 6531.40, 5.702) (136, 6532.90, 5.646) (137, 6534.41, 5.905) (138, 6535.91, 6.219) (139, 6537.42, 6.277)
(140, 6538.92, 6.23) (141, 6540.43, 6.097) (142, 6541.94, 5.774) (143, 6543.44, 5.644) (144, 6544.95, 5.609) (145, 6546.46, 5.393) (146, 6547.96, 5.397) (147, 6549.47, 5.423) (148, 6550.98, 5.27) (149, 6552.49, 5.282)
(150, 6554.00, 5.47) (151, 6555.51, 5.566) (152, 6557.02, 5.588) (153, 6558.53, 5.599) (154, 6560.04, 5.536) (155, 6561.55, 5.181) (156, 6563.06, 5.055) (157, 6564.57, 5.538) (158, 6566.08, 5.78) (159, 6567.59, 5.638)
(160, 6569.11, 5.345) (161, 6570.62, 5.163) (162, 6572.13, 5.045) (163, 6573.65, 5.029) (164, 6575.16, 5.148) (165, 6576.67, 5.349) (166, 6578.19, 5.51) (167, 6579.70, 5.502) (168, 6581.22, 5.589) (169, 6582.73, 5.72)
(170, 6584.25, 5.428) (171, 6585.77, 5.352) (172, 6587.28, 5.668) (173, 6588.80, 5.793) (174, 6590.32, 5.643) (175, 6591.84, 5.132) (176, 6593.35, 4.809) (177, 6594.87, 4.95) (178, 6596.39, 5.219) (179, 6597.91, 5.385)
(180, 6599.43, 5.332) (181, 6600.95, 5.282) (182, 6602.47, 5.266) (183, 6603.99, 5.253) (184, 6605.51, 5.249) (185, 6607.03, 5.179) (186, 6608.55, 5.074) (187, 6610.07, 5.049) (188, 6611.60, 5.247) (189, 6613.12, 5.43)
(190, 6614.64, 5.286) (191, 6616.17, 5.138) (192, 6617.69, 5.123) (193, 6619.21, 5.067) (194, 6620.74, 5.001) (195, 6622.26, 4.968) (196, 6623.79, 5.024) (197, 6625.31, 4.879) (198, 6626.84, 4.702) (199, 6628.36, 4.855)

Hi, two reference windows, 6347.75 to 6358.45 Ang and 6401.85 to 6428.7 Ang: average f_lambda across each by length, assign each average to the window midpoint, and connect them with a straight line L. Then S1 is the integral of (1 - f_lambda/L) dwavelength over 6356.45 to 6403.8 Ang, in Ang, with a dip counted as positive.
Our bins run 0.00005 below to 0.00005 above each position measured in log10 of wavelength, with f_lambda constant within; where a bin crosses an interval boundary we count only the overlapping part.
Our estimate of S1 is 4.5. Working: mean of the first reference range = 4.44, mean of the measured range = 4.13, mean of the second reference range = 4.74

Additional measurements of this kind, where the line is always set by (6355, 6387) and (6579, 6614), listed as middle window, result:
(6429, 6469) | -3.8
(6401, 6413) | -1.2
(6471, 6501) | -2.6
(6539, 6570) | -2.6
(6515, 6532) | -2.6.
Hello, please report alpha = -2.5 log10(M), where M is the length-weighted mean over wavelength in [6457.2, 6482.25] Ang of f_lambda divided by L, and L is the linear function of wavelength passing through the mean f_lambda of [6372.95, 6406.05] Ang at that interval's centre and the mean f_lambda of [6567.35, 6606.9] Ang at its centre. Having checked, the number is -0.11 mag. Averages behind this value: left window 4.14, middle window 5.12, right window 5.33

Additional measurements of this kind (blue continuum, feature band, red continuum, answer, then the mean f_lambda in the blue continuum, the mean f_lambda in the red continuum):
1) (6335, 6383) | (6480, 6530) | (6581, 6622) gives -0.10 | 4.27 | 5.28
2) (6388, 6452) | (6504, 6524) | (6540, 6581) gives -0.07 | 4.68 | 5.44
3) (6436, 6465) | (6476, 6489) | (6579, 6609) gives -0.06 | 4.95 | 5.34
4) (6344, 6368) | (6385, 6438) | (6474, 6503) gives 0.03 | 4.33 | 5.15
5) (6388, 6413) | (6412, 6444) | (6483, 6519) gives -0.03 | 4.43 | 5.24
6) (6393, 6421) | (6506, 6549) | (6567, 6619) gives -0.13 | 4.61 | 5.3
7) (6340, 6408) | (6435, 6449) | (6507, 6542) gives 0.00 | 4.26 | 5.74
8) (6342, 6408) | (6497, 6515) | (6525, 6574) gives -0.01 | 4.25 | 5.6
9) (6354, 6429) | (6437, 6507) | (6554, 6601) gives -0.06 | 4.35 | 5.39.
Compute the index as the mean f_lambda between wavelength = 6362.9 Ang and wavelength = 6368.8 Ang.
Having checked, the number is 4.26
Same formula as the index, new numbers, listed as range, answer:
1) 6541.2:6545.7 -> 5.68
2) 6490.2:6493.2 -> 5.02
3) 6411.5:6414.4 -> 4.76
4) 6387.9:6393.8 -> 3.89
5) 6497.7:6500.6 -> 4.96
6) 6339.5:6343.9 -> 4.5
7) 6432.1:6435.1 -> 4.87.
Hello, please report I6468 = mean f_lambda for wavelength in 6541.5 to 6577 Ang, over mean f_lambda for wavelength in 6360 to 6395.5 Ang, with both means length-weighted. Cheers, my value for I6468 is 1.3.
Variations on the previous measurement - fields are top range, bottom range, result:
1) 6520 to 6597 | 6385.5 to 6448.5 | 1.19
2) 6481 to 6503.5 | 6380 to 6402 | 1.26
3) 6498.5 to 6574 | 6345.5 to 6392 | 1.33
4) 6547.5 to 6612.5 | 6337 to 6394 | 1.27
